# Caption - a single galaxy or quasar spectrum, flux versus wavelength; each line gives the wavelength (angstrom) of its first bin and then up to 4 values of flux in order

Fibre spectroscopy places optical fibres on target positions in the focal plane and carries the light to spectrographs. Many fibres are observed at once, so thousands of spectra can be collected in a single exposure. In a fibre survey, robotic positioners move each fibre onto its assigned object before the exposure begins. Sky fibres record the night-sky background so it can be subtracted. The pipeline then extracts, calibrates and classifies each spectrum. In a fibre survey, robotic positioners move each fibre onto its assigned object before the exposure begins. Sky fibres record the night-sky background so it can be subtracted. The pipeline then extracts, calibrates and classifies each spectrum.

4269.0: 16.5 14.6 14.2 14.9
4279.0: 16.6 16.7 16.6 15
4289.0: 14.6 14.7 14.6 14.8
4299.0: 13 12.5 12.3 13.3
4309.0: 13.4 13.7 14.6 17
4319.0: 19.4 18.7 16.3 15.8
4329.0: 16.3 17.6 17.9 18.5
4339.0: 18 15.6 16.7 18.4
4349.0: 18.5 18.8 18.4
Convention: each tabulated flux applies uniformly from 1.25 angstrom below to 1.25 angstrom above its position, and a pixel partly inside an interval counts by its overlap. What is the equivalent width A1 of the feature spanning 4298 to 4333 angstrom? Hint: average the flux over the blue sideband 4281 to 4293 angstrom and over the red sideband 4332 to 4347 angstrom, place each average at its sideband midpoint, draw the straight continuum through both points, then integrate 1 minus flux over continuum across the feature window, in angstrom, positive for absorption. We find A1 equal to 2.7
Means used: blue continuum 15.4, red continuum 17.5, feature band 15.3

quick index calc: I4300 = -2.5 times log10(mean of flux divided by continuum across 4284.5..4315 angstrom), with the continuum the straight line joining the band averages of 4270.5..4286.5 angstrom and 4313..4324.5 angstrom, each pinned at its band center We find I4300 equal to 0.18 mag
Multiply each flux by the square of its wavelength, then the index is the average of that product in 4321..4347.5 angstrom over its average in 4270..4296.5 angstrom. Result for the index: 1.16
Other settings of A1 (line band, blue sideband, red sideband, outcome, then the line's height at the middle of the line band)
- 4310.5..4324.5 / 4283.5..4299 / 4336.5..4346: -0.56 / 16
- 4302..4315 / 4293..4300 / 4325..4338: 1.56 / 15.2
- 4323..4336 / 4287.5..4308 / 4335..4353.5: -0.28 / 16.5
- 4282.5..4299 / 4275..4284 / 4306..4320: 0.93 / 15.8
